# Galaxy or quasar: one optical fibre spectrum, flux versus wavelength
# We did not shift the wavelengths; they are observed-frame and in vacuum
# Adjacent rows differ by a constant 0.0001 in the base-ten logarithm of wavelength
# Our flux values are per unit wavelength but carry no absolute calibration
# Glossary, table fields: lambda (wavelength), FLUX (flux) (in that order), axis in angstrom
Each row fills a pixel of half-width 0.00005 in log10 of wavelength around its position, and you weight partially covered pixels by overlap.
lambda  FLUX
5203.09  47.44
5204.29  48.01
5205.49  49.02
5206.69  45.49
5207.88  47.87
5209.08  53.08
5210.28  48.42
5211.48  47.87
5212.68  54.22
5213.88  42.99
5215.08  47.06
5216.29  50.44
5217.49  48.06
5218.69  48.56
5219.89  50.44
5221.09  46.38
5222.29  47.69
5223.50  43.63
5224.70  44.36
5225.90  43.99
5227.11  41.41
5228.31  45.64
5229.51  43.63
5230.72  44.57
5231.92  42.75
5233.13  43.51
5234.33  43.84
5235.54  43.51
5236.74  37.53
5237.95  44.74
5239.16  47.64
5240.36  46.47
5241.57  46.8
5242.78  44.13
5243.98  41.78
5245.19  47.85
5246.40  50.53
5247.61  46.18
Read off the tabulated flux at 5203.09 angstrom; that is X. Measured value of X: 47.44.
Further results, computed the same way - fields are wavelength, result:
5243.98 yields 41.78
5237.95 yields 44.74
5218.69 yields 48.56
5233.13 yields 43.51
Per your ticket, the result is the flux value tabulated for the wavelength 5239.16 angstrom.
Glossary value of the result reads 47.64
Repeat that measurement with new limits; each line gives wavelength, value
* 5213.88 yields 42.99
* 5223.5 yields 43.63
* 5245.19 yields 47.85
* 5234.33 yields 43.84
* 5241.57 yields 46.8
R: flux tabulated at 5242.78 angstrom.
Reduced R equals 44.13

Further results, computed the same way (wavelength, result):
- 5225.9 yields 43.99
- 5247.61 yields 46.18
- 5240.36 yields 46.47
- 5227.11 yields 41.41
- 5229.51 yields 43.63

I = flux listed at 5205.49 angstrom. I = 49.02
